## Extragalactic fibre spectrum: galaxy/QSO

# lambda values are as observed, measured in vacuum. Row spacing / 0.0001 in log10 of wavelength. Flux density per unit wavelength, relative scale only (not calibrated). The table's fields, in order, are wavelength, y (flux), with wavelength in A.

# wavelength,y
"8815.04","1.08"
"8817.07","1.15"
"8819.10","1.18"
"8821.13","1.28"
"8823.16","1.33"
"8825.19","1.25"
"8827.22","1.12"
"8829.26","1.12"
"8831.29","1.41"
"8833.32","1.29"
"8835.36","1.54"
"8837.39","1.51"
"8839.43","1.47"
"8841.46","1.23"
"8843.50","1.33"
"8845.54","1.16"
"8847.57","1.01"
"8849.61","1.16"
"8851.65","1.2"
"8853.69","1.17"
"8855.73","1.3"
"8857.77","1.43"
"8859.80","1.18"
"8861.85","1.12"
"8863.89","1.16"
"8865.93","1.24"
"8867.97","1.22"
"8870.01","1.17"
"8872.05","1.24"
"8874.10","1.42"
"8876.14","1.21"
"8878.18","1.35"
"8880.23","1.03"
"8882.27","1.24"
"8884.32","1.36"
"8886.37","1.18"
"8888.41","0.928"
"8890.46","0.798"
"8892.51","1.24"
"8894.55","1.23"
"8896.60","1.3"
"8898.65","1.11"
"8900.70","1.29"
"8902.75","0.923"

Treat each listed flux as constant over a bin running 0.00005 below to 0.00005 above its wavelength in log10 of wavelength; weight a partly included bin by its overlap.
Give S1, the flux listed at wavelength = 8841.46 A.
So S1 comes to 1.23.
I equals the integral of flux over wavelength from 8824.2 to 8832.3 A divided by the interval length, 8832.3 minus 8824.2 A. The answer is 1.22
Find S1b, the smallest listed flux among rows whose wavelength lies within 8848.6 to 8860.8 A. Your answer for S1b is 1.16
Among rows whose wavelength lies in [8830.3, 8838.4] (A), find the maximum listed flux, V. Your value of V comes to 1.54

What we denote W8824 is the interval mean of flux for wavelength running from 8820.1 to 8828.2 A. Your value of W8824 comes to 1.25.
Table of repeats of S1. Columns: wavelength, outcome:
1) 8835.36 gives 1.54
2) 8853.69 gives 1.17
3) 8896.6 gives 1.3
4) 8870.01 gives 1.17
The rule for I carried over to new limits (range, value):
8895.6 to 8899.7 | 1.2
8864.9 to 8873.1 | 1.22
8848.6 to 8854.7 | 1.18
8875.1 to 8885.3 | 1.24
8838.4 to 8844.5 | 1.34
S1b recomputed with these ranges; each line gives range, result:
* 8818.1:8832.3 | 1.12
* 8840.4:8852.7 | 1.01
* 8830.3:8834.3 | 1.29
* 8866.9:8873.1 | 1.17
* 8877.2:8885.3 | 1.03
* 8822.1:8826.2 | 1.25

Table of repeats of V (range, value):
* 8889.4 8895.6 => 1.24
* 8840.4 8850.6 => 1.33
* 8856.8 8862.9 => 1.43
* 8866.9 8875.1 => 1.42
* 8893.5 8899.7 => 1.3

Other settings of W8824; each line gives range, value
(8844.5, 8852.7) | 1.13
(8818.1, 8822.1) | 1.23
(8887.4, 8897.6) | 1.1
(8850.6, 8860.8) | 1.26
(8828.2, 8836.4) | 1.34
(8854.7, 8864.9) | 1.24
